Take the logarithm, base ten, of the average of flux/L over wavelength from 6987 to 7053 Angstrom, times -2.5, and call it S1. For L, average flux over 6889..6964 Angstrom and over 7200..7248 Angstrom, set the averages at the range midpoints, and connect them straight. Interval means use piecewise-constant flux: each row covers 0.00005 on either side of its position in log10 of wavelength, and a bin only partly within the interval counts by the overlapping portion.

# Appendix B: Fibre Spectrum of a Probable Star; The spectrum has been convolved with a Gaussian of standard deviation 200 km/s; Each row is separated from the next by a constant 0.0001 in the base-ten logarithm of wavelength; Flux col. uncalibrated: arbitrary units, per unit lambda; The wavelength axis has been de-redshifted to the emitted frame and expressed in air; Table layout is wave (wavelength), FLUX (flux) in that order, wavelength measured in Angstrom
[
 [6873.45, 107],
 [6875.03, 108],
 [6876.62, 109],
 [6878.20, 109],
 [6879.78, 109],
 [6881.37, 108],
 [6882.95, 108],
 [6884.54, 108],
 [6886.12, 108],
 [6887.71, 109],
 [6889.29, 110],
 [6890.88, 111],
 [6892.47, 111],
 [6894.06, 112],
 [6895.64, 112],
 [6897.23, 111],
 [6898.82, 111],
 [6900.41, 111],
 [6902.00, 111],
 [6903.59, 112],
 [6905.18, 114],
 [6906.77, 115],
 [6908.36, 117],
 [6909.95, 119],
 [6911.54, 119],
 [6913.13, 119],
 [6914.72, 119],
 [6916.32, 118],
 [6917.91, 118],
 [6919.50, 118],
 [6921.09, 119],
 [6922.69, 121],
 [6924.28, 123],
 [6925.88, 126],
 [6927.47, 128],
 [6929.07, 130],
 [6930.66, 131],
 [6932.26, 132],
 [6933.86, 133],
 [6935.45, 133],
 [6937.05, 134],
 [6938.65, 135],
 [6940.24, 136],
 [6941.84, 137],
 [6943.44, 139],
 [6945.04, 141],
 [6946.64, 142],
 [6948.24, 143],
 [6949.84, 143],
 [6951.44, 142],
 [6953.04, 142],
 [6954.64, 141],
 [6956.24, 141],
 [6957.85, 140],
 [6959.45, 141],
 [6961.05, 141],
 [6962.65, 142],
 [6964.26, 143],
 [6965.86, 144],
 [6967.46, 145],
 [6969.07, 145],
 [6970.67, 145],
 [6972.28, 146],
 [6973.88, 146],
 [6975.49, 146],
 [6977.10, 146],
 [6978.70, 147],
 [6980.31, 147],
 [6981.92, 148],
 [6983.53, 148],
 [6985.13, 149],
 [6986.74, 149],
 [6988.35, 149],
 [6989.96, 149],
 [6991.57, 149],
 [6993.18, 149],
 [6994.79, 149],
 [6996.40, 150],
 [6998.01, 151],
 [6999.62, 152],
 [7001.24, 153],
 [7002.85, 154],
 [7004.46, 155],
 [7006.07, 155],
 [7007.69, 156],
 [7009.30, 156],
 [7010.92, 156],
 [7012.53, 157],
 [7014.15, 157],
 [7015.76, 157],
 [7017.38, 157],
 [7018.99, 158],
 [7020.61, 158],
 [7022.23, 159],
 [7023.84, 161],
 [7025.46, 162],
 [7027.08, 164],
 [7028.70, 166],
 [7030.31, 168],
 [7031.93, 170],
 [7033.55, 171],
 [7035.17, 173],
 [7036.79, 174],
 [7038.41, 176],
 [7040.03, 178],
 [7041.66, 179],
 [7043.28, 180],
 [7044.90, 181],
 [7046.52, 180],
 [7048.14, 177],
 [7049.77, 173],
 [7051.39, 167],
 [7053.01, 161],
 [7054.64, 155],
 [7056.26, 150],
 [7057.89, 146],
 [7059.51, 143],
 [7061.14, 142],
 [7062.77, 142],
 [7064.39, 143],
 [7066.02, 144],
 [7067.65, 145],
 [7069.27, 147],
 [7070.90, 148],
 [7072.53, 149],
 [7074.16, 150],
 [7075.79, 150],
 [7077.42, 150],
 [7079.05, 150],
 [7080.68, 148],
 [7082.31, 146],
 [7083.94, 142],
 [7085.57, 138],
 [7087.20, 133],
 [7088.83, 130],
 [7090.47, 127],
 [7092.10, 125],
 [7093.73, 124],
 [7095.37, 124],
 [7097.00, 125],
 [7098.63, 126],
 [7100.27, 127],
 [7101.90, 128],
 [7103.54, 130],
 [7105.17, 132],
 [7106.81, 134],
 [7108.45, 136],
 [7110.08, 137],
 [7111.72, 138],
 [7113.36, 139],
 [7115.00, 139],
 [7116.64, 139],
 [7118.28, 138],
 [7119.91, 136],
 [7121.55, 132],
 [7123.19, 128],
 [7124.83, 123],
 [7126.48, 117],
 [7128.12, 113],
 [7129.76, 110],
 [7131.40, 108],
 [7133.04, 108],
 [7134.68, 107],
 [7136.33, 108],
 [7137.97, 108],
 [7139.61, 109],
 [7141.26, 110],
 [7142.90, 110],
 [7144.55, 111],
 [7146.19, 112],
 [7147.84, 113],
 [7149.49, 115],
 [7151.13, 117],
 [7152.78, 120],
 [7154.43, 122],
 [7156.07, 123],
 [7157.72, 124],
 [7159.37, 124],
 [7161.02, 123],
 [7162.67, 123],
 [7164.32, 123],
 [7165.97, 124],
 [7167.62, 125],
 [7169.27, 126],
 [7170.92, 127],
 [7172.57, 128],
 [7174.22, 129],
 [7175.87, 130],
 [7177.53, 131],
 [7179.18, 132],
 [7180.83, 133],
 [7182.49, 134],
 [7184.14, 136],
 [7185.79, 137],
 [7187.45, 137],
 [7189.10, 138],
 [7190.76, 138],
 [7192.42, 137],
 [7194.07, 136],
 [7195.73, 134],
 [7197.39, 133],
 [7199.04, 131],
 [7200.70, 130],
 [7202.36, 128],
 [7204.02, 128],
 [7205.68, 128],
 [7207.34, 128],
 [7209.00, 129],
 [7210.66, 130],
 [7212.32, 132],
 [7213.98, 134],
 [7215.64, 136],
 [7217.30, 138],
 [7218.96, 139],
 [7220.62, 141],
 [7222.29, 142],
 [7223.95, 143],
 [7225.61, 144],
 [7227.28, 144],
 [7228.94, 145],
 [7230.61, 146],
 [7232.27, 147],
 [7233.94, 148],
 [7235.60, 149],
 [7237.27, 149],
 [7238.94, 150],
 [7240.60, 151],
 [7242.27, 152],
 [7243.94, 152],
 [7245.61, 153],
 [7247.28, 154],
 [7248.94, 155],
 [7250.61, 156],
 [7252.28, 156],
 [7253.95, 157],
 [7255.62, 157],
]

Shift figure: -0.229 mag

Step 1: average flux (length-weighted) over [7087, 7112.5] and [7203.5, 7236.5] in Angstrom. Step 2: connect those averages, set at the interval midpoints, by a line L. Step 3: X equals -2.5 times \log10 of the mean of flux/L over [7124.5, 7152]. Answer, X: 0.19 mag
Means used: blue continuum 130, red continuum 139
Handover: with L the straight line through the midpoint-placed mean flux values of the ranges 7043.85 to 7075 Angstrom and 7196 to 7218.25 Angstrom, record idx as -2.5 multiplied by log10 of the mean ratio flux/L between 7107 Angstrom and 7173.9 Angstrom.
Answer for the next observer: 0.17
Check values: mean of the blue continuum 155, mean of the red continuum 131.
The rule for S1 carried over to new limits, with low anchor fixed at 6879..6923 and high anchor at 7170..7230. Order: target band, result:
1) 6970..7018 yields -0.25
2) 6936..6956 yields -0.20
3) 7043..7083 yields -0.23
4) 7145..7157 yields 0.12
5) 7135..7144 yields 0.19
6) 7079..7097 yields -0.06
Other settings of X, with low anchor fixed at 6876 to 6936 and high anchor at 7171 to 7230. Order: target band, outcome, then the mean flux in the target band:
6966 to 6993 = -0.21 mag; 147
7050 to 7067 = -0.19 mag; 150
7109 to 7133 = 0.02 mag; 128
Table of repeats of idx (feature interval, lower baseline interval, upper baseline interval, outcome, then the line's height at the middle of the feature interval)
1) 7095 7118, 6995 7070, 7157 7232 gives 0.12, 148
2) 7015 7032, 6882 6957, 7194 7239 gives -0.25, 129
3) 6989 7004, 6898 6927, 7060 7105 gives -0.18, 128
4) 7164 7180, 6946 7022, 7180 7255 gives 0.12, 142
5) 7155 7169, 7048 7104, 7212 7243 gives 0.16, 143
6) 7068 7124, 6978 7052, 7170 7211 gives 0.08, 147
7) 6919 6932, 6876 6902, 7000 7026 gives -0.01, 124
